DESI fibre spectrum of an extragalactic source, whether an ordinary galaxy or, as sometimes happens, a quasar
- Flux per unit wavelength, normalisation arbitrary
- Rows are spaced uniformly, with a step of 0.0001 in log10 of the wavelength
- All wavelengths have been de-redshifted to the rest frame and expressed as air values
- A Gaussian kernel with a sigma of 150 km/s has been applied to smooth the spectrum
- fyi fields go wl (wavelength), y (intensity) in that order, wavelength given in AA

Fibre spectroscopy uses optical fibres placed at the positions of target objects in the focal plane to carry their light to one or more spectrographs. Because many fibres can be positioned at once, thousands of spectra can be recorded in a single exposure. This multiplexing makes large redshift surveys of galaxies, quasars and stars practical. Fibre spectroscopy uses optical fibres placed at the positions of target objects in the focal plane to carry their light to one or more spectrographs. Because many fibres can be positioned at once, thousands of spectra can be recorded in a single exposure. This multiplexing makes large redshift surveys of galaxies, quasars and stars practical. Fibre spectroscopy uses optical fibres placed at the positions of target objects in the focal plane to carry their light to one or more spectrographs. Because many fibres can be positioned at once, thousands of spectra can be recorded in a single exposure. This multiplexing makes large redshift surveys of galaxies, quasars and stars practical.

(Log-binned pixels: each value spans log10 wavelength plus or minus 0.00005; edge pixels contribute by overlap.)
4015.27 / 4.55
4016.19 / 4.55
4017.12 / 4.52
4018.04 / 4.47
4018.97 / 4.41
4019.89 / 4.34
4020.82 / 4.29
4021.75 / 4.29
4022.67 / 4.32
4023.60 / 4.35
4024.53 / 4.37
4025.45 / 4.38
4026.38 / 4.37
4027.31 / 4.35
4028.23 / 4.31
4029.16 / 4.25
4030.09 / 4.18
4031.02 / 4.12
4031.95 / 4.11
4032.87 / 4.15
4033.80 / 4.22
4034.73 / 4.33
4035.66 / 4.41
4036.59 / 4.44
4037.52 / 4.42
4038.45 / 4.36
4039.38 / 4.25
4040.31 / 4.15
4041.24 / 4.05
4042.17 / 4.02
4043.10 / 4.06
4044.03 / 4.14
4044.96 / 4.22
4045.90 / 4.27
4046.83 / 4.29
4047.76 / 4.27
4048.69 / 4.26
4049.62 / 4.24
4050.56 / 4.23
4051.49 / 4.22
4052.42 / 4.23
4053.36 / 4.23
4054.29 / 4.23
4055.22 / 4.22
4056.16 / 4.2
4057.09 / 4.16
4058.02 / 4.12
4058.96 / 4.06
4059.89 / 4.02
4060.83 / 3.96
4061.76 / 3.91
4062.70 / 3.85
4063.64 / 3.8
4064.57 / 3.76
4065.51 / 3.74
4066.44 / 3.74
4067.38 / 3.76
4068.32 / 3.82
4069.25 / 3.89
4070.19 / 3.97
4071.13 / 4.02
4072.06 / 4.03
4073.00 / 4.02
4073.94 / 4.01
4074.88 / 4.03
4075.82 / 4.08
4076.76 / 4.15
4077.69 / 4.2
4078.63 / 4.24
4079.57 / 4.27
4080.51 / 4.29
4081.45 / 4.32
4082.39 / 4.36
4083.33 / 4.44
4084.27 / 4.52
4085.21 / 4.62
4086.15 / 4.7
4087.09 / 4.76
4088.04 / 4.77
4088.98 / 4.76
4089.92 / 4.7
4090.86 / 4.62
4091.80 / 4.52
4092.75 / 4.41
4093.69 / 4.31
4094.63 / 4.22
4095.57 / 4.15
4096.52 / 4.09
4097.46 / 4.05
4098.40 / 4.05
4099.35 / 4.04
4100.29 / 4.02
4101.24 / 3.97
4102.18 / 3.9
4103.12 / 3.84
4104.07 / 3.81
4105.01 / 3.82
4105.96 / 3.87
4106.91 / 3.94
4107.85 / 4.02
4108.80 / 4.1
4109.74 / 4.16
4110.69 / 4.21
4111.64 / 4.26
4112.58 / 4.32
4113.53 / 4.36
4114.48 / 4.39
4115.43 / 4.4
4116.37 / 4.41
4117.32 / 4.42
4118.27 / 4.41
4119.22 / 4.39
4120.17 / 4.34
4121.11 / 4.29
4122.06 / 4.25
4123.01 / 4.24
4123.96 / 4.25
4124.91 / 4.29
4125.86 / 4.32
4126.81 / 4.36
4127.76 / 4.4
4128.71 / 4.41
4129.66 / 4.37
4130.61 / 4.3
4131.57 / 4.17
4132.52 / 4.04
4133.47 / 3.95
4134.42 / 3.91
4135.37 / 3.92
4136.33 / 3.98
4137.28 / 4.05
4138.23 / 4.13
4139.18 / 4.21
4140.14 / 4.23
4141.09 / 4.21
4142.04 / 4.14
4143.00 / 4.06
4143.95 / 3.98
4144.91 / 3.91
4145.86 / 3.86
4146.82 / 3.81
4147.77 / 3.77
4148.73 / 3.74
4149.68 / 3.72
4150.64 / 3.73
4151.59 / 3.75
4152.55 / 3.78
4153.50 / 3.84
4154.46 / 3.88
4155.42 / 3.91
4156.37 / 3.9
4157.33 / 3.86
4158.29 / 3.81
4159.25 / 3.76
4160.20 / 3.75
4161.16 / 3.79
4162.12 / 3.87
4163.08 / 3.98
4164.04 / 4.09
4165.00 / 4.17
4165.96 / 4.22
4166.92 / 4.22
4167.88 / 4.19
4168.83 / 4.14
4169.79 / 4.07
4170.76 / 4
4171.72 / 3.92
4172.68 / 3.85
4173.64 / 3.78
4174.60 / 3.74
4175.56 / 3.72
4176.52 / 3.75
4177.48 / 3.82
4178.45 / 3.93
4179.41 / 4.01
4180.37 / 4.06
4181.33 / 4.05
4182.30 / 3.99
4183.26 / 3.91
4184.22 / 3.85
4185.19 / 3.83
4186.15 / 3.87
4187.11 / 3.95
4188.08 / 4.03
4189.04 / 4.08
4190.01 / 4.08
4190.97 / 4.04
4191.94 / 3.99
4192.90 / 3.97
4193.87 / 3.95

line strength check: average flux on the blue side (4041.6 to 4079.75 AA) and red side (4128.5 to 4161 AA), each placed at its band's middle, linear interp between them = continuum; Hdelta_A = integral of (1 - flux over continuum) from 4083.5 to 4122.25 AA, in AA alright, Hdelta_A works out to -2.5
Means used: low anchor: 4.07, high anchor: 3.96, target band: 4.27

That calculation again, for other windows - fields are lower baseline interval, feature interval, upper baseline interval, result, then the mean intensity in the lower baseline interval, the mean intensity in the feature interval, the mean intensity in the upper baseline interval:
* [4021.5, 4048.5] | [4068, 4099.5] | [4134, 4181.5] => -1.16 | 4.26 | 4.28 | 3.94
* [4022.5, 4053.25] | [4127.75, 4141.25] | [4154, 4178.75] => -0.45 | 4.25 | 4.14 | 3.93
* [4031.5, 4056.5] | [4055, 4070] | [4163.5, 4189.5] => 0.93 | 4.23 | 3.93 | 3.97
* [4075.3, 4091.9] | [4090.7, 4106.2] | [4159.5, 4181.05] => 1.01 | 4.46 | 4.09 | 3.96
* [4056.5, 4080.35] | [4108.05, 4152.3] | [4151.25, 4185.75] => -2.22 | 3.99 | 4.15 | 3.92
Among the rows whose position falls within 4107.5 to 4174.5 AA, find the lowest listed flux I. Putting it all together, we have 3.72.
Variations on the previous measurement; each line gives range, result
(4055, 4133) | 3.74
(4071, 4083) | 4.01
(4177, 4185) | 3.82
